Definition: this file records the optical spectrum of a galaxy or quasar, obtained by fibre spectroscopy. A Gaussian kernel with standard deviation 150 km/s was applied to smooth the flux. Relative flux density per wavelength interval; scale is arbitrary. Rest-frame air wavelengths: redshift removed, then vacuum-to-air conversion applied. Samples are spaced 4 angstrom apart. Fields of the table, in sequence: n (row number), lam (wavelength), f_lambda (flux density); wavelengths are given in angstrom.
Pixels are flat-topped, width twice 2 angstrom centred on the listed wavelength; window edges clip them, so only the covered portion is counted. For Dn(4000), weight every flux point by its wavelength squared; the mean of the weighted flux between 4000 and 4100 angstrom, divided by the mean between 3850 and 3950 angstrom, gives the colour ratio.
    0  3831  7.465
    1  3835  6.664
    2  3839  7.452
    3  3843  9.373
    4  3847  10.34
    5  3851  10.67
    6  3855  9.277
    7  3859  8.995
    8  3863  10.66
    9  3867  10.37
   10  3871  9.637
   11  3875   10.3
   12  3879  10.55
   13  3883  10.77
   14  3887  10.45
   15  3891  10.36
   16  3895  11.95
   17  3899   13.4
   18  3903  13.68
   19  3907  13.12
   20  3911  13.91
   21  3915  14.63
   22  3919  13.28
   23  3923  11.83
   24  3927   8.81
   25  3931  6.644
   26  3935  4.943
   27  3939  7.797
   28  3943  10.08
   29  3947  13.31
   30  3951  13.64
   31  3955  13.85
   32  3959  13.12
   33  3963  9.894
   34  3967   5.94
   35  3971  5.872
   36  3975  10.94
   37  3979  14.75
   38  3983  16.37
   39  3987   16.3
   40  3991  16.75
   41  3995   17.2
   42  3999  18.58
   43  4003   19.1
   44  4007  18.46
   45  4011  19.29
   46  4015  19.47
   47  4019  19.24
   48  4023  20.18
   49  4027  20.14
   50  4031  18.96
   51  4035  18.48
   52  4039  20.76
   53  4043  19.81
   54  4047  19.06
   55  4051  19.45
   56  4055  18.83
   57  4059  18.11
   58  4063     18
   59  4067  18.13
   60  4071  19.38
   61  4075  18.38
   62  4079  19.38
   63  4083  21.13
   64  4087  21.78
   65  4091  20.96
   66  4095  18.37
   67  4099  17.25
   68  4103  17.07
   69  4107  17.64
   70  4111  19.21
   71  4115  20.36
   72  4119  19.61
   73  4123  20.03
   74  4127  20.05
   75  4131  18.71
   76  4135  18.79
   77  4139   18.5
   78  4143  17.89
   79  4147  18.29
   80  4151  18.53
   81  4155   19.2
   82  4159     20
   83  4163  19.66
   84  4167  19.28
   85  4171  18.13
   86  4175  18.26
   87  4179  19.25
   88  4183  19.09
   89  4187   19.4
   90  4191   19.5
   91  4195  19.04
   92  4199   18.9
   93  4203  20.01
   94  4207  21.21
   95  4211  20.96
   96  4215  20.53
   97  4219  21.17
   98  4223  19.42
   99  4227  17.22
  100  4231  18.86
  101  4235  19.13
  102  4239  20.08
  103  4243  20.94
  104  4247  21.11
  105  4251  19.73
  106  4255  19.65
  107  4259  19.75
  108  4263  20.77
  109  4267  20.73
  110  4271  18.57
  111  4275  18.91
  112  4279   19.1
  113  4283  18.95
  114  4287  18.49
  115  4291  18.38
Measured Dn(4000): 1.93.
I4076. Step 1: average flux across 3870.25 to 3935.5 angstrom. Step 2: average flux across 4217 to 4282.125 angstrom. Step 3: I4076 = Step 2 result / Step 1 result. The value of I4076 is 1.75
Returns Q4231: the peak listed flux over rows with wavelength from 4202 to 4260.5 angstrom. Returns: 21.21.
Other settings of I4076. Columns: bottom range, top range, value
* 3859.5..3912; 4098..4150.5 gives 1.65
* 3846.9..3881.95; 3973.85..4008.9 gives 1.65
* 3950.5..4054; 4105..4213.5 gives 1.17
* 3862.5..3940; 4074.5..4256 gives 1.78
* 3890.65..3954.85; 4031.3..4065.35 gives 1.67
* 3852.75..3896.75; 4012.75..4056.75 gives 1.89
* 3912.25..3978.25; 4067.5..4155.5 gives 1.83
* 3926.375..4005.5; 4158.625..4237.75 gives 1.58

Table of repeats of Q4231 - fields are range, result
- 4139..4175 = 20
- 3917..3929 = 13.28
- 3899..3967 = 14.63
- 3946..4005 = 19.1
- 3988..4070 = 20.76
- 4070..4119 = 21.78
